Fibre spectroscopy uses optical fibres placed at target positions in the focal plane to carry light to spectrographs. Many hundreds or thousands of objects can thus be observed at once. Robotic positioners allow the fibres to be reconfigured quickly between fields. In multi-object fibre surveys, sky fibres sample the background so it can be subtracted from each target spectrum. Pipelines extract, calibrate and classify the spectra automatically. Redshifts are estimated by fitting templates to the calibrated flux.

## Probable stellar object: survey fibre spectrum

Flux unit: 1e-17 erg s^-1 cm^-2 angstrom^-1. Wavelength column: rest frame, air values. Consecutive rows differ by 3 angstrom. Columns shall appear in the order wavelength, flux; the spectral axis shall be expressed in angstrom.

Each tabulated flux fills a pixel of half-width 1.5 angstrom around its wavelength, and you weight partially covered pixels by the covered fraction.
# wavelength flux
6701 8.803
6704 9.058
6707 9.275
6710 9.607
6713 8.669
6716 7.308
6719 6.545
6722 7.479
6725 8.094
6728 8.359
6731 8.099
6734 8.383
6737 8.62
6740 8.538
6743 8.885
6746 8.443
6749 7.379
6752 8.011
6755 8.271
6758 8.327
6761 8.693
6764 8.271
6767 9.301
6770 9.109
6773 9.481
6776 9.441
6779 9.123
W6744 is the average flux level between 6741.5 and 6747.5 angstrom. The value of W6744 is 8.66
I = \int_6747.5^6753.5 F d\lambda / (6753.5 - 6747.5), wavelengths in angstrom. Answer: 7.7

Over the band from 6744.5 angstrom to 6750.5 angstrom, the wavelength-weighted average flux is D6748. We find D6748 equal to 7.91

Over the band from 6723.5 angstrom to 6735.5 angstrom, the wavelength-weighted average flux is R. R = 8.23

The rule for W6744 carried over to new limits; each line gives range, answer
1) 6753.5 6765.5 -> 8.39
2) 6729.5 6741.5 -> 8.41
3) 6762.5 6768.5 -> 8.79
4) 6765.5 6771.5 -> 9.21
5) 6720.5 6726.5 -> 7.79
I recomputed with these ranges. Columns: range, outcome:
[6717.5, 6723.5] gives 7.01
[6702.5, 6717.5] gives 8.78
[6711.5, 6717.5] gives 7.99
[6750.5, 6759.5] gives 8.2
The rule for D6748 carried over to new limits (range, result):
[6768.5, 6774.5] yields 9.29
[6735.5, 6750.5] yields 8.37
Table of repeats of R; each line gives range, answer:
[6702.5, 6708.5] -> 9.17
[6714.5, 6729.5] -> 7.56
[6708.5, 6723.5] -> 7.92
